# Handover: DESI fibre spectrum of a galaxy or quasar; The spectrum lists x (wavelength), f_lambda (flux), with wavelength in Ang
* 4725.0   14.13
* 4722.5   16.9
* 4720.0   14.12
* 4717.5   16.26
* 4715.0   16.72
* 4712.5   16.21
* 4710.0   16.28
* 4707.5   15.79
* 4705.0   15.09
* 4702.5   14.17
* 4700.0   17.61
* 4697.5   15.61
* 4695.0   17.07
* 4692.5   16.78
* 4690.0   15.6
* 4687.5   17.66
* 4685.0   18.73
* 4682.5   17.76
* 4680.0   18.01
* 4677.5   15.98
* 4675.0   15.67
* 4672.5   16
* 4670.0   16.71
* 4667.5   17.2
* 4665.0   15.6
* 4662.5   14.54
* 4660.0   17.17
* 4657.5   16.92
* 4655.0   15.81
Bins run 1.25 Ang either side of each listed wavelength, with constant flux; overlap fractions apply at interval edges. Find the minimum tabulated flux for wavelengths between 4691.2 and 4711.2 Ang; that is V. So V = 14.17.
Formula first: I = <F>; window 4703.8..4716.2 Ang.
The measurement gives 16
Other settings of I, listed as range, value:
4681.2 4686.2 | 18.2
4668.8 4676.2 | 16.1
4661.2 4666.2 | 15.1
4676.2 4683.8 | 17.2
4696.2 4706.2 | 15.6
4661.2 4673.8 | 16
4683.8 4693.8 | 17.2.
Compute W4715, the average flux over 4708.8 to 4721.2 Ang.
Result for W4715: 15.9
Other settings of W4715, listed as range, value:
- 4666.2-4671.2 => 16.9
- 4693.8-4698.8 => 16.3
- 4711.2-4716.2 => 16.5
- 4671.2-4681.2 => 16.4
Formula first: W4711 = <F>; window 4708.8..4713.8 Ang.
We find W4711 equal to 16.2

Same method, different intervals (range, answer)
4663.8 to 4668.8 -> 16.4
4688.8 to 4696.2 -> 16.5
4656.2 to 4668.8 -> 16.3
